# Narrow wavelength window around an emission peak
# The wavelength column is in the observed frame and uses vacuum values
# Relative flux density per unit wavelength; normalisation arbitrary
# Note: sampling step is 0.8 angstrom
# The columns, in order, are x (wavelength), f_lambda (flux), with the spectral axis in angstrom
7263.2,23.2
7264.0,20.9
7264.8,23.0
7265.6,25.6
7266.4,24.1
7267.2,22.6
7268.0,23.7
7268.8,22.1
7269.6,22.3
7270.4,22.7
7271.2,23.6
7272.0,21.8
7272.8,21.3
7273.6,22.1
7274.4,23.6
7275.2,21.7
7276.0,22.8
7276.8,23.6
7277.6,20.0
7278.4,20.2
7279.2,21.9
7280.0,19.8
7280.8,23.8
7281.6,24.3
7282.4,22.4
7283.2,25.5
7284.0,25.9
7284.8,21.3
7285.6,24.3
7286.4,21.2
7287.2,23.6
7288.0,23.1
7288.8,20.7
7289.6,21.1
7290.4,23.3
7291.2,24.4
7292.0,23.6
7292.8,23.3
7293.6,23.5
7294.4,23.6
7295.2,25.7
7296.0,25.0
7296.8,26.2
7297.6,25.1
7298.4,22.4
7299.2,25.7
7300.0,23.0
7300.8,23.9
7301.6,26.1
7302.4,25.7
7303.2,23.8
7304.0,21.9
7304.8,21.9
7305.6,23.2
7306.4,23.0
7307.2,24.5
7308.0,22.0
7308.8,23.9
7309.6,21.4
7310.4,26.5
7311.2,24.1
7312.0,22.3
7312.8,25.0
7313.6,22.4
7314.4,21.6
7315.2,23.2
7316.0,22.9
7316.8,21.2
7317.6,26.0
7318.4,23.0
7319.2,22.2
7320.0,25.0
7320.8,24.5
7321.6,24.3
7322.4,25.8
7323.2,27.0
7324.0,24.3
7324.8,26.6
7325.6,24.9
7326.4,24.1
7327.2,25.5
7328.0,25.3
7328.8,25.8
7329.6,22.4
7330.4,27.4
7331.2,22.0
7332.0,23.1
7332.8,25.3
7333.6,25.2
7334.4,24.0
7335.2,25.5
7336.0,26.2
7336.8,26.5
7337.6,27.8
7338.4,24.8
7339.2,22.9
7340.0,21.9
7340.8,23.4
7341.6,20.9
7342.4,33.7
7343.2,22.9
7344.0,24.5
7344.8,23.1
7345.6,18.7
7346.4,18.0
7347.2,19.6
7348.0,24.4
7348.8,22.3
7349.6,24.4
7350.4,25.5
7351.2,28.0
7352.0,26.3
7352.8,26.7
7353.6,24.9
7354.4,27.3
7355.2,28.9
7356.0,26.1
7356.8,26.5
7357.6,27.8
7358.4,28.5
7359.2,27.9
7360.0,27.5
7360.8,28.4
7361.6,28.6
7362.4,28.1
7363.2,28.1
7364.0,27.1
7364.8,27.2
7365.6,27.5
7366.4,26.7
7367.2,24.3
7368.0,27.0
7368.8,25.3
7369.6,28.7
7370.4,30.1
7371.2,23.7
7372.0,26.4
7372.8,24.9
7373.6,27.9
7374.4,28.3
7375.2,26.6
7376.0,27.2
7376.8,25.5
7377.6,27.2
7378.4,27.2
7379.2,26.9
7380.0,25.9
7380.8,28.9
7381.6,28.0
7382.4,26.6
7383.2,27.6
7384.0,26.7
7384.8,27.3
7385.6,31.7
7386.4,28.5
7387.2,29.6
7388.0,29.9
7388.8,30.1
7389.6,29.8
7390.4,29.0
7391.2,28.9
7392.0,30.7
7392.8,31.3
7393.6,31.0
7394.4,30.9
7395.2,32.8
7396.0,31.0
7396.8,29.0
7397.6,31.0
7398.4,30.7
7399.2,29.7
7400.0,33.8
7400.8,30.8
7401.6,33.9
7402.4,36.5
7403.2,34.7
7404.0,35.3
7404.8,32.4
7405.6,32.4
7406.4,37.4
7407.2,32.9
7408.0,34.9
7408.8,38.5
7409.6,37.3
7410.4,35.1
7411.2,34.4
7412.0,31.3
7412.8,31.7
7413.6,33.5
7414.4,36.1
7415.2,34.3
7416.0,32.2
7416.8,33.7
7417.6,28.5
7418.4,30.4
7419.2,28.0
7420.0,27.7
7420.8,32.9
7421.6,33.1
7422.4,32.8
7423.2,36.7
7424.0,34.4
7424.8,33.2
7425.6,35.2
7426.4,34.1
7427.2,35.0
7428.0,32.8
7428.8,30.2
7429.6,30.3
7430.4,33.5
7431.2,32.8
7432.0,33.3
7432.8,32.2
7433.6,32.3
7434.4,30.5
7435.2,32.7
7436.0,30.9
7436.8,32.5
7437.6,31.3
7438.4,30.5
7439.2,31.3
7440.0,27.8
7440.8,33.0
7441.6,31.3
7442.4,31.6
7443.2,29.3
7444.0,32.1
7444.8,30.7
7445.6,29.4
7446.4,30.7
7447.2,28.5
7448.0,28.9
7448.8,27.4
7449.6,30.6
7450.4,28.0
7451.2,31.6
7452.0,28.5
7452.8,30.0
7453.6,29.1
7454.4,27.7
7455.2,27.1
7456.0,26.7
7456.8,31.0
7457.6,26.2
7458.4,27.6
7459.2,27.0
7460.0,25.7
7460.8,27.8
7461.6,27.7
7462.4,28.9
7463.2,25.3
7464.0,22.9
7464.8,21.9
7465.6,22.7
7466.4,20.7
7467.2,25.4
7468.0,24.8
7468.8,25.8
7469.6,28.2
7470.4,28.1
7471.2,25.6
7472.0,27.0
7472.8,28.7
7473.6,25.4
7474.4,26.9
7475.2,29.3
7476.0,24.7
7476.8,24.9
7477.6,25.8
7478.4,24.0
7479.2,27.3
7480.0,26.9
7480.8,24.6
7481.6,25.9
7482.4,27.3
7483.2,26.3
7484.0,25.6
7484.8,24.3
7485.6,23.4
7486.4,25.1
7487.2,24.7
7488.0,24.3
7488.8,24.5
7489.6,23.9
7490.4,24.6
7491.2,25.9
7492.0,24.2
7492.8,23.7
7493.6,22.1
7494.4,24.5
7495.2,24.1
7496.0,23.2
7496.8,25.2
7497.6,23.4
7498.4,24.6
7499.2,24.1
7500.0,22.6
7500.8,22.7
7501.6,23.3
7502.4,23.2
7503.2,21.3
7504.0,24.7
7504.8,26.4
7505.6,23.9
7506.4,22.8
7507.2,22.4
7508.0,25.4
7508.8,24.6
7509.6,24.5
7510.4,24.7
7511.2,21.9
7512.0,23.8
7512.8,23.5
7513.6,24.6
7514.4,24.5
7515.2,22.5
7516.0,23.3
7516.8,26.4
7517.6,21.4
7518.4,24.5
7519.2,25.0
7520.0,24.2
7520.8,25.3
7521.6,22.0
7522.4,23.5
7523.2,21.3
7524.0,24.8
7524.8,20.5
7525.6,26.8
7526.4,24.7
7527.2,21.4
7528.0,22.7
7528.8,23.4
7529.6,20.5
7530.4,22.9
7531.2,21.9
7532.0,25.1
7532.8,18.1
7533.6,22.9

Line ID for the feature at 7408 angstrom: C III]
